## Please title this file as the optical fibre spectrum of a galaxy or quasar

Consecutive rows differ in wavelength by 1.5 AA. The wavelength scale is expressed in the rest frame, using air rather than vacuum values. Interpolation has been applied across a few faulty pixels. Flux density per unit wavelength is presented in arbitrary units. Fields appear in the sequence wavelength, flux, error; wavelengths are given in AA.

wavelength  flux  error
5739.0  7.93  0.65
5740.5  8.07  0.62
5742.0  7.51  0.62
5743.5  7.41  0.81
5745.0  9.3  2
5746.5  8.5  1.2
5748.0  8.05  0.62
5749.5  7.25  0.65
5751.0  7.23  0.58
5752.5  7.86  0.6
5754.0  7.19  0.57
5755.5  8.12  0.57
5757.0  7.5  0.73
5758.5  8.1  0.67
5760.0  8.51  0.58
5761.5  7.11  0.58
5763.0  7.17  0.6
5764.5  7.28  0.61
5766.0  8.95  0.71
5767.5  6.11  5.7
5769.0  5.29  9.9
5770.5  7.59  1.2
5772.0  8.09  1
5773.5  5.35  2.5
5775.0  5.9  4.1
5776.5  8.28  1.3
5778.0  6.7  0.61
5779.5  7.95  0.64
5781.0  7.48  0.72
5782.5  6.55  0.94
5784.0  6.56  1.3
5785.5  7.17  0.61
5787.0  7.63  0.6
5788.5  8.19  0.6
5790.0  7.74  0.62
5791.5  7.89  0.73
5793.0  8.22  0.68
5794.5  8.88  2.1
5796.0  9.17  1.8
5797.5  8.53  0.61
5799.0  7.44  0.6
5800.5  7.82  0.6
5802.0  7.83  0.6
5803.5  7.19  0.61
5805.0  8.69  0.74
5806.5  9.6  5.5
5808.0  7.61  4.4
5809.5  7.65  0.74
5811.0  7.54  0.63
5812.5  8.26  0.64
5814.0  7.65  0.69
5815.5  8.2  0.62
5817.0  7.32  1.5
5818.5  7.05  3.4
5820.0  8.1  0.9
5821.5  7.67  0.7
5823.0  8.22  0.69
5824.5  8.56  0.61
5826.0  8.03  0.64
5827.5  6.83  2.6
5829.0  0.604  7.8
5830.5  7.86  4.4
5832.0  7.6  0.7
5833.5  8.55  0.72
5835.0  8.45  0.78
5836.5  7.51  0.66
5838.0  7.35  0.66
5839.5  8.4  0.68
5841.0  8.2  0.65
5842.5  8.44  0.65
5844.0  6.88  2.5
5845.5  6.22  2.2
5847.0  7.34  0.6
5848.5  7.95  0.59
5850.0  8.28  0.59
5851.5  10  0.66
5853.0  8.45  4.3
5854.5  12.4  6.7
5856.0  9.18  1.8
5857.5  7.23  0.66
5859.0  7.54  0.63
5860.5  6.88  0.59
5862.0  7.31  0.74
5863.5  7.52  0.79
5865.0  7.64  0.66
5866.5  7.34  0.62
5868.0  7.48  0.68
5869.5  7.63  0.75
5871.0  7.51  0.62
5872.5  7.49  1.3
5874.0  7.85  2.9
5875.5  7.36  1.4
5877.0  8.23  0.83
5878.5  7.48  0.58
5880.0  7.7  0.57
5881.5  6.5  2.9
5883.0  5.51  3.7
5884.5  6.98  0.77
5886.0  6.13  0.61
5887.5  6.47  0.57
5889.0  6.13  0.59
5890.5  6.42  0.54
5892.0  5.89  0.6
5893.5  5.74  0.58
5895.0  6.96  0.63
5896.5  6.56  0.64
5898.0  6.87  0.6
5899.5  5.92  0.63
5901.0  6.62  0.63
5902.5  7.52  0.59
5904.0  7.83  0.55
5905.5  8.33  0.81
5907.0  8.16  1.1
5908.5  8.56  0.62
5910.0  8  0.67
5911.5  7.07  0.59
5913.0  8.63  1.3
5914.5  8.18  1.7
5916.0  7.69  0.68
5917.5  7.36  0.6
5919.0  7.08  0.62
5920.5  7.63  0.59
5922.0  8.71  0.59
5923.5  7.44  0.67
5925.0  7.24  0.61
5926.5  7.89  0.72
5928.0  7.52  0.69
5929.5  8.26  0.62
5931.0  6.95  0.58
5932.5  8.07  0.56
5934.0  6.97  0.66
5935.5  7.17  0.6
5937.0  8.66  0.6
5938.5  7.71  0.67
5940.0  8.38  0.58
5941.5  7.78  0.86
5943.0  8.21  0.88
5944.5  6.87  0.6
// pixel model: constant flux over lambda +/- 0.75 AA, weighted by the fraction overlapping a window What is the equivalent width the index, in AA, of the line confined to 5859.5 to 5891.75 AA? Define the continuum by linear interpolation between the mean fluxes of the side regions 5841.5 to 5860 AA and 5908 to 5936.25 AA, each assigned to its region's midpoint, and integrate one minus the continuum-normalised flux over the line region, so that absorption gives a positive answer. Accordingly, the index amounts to 3.9 AA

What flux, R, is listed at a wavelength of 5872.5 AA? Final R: 7.49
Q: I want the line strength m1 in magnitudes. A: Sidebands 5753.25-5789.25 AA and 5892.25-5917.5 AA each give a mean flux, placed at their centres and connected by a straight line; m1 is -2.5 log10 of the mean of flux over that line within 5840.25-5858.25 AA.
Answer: -0.14 mag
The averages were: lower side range 7.28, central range 8.38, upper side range 7.38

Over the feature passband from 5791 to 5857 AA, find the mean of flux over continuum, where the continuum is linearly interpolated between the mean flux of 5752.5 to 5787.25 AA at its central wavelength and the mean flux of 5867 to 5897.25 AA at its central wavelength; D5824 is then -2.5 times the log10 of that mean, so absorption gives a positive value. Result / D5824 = -0.125 mag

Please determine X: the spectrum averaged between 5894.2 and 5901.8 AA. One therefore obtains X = 6.59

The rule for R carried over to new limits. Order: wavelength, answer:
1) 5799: 7.44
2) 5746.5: 8.5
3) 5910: 8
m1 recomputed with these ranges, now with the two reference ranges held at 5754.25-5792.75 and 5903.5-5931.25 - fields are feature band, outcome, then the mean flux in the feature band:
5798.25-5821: -0.06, 7.86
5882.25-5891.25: 0.23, 6.27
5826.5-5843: 0.04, 7.25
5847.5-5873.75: -0.06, 8.1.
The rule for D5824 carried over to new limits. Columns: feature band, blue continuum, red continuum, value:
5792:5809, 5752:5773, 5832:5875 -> -0.08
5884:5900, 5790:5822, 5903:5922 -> 0.24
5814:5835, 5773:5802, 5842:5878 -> 0.06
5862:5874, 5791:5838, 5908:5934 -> 0.03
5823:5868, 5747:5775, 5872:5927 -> -0.07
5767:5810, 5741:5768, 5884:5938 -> 0.01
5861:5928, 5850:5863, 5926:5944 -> 0.13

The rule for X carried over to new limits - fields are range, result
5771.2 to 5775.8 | 6.48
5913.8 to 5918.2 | 7.74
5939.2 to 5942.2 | 8.08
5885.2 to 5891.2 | 6.29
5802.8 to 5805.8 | 7.98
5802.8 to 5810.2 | 8.16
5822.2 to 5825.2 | 8.38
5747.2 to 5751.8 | 7.52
